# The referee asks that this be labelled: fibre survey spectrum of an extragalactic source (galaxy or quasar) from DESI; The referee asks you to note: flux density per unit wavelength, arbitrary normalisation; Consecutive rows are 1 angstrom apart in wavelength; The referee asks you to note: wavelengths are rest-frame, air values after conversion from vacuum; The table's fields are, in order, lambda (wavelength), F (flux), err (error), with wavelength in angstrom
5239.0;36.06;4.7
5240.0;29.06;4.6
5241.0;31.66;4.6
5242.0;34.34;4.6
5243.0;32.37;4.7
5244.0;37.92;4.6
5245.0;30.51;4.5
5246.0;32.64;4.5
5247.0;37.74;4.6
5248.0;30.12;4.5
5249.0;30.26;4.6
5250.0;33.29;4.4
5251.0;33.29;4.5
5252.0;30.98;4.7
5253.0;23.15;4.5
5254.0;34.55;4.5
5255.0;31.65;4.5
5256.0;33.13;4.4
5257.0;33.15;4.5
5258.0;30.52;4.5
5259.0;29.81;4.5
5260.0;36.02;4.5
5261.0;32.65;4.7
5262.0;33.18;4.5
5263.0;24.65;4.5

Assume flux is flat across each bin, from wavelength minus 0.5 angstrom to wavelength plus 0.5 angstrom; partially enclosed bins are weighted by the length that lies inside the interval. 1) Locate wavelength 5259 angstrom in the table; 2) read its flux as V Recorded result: 29.81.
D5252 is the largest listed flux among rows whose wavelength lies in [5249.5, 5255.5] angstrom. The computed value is 34.55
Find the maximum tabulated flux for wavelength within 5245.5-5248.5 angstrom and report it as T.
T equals 37.74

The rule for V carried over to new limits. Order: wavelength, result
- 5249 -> 30.26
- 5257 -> 33.15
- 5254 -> 34.55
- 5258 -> 30.52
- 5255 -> 31.65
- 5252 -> 30.98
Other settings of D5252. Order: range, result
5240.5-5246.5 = 37.92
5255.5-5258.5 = 33.15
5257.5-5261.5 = 36.02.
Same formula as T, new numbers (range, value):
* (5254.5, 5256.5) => 33.13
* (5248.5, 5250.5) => 33.29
